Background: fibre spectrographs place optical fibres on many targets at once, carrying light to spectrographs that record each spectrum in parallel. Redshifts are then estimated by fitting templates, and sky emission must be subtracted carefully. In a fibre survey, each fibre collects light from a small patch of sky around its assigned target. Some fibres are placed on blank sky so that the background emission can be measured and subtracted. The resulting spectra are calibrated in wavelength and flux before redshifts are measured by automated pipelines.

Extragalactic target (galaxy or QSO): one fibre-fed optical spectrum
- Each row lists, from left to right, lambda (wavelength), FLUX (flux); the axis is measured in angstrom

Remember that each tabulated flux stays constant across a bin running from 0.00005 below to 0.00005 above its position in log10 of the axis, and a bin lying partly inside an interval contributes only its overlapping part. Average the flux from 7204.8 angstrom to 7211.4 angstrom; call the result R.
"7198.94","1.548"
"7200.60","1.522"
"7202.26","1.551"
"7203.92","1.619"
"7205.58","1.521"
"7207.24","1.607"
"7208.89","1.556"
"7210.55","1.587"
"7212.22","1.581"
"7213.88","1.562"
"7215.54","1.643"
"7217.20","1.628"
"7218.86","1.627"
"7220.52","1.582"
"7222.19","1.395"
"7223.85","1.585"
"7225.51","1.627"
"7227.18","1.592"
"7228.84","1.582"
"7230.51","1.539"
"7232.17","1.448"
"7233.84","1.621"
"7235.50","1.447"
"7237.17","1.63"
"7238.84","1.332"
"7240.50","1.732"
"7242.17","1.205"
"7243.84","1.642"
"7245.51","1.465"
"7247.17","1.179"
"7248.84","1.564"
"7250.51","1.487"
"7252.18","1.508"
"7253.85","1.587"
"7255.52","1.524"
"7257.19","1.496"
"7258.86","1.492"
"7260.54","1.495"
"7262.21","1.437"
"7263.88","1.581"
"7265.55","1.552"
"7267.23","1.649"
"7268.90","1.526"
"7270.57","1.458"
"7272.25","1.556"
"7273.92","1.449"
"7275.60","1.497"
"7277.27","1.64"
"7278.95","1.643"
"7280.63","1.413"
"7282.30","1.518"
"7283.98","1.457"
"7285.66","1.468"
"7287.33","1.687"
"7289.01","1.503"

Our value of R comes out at 1.57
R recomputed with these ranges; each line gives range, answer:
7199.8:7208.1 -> 1.57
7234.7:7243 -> 1.47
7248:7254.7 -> 1.54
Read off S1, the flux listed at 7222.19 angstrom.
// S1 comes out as 1.395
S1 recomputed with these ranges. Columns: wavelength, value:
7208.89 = 1.556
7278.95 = 1.643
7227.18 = 1.592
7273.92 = 1.449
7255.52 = 1.524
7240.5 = 1.732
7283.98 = 1.457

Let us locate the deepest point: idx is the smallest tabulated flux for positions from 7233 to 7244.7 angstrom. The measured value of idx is 1.205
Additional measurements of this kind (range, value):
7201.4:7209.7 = 1.521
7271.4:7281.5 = 1.413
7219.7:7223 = 1.395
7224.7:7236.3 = 1.447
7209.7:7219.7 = 1.562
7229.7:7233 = 1.448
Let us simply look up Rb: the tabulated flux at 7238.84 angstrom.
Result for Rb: 1.332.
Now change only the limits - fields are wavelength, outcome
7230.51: 1.539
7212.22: 1.581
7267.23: 1.649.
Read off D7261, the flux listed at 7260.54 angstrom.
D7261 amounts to 1.495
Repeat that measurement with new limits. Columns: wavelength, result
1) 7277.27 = 1.64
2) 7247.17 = 1.179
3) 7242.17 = 1.205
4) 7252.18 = 1.508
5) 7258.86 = 1.492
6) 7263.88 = 1.581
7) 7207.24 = 1.607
